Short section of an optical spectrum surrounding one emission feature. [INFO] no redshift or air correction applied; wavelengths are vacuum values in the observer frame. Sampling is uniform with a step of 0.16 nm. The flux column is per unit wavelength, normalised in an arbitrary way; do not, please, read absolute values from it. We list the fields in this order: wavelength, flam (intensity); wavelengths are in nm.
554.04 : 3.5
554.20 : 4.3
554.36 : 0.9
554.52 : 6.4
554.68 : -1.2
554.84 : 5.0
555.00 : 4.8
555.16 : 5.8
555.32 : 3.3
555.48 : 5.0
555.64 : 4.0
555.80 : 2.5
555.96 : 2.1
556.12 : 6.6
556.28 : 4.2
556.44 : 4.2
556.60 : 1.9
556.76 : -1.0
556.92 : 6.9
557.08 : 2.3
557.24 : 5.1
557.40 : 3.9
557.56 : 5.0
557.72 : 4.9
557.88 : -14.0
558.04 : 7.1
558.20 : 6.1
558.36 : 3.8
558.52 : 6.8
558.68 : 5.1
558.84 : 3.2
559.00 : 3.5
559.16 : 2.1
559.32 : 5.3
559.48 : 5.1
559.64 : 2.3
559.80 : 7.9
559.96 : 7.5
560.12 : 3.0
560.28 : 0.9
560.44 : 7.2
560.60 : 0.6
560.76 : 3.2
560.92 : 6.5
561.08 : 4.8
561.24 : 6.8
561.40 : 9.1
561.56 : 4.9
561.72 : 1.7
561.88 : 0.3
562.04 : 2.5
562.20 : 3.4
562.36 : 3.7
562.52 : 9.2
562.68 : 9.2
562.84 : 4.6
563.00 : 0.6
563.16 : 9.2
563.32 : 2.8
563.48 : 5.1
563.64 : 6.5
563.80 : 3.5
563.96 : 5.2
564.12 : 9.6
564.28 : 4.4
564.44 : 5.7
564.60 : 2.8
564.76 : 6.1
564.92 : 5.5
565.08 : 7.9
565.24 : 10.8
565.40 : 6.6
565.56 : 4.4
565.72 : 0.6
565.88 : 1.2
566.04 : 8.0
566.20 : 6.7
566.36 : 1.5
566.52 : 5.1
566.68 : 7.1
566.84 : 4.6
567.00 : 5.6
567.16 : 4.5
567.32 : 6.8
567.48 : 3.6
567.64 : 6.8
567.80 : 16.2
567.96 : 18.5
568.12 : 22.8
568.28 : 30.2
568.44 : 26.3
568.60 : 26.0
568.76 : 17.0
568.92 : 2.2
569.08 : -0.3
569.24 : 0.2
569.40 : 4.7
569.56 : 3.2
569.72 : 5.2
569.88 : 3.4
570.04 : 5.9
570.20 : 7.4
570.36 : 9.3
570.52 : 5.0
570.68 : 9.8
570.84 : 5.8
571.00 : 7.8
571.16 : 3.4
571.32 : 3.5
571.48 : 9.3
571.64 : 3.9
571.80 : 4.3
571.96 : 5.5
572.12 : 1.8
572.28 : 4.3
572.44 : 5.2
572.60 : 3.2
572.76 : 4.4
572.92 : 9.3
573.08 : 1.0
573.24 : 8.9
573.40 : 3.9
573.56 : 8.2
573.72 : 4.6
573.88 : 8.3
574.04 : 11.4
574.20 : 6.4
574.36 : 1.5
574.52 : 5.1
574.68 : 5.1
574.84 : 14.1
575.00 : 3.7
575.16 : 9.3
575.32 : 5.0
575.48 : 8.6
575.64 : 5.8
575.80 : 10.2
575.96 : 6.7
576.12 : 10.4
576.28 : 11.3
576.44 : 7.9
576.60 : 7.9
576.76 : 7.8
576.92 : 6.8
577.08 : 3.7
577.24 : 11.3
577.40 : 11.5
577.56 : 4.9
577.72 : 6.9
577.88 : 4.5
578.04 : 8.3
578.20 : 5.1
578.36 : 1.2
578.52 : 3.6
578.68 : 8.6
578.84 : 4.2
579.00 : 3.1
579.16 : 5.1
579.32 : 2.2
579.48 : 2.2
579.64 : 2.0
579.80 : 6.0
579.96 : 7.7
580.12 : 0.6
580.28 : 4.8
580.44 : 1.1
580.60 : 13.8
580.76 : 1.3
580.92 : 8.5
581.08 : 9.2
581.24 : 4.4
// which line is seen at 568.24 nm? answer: [O II]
